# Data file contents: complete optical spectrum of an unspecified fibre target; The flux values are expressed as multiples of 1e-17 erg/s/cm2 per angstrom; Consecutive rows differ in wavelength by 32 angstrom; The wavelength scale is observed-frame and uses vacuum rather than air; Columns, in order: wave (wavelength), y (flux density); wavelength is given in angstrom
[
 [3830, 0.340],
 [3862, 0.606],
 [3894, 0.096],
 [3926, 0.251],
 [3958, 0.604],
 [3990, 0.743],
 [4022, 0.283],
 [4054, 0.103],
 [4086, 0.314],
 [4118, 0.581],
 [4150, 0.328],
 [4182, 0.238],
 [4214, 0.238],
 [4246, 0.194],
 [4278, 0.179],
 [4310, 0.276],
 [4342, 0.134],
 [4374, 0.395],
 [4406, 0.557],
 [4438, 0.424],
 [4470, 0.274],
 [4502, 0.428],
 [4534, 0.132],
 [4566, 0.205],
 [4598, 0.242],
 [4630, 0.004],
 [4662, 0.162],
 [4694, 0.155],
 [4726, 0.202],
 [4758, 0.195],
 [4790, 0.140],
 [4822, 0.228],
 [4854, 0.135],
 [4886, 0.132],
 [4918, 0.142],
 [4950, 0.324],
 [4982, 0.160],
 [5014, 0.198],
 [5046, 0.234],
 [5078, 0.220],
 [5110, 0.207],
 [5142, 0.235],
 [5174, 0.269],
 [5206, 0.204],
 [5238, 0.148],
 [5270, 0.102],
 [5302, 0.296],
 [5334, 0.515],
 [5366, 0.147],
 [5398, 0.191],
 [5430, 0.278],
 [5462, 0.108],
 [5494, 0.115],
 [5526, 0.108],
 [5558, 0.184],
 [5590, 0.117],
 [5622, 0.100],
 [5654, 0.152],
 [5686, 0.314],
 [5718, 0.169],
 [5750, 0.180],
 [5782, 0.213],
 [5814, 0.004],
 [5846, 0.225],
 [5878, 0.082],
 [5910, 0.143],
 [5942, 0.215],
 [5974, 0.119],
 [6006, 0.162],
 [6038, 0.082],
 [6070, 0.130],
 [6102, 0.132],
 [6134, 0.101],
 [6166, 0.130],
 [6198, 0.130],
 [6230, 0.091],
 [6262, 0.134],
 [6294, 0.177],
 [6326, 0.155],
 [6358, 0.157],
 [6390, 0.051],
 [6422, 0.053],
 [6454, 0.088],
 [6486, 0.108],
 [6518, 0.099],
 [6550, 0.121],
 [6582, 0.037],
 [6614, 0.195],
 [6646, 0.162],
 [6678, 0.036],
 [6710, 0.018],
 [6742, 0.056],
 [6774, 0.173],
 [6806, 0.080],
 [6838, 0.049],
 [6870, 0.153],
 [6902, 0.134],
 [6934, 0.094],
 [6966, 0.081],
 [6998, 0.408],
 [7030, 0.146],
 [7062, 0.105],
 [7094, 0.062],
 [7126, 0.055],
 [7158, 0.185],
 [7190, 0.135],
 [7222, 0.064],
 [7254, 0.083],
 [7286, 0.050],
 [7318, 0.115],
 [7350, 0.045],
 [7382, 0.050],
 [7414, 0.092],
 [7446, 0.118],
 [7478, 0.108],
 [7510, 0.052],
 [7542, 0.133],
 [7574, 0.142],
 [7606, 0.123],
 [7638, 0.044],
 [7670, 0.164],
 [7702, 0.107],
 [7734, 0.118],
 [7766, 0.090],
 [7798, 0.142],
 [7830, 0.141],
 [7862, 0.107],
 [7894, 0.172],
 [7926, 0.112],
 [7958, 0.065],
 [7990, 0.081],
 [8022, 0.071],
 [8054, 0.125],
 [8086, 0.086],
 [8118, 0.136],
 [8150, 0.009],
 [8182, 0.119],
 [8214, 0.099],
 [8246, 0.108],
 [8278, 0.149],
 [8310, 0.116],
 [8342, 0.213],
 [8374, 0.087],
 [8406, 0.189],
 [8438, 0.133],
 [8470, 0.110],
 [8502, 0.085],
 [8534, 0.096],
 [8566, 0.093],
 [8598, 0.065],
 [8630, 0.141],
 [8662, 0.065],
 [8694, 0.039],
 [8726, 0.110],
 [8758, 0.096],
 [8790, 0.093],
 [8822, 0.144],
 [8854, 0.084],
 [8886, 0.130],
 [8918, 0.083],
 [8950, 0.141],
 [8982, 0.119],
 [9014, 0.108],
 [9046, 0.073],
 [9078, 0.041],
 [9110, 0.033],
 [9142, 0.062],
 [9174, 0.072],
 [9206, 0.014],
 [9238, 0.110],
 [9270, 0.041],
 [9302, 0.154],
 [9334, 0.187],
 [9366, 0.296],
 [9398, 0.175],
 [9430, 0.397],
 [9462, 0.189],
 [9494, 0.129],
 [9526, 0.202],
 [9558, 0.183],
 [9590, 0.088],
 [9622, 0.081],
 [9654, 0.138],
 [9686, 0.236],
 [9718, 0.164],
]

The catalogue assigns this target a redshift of 0.067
